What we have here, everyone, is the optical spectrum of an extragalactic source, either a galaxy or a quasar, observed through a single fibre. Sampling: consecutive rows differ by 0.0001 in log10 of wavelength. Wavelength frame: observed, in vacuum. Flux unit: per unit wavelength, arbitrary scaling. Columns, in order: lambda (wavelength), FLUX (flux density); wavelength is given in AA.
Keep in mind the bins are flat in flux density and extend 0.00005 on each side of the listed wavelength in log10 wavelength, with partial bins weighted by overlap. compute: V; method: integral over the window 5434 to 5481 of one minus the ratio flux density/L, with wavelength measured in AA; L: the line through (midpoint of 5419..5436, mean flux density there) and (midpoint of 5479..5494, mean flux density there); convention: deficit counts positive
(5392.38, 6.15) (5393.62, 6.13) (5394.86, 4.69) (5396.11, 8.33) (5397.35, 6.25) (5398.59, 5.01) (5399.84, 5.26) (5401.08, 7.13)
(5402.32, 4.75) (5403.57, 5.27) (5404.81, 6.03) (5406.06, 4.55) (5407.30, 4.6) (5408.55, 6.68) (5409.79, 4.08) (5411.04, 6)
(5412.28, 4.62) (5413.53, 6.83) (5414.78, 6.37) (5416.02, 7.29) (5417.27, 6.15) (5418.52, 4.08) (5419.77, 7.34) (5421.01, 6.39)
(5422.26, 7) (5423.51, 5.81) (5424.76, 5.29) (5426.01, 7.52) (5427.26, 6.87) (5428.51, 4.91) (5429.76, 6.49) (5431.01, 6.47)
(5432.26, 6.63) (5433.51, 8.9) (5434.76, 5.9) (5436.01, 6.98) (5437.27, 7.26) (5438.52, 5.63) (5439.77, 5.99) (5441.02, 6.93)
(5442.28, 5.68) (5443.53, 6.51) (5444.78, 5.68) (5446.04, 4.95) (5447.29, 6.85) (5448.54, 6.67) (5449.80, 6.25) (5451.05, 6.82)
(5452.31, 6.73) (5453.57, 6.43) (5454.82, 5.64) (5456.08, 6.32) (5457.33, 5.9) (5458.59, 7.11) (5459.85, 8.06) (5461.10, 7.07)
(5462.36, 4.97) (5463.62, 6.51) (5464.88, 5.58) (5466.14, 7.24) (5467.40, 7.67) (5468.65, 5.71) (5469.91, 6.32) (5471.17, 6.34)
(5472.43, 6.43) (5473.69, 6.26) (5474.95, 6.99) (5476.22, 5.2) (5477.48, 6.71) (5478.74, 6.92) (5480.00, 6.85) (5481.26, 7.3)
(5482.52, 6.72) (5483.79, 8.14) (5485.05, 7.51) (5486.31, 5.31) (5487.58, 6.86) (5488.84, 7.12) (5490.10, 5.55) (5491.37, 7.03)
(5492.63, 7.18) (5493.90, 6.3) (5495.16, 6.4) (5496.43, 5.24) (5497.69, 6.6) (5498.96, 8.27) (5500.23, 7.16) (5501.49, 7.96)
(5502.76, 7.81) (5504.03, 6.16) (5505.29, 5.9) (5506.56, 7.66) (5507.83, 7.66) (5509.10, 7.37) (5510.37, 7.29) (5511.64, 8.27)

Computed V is 2.03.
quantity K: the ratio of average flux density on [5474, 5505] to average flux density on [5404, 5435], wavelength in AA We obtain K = 1.1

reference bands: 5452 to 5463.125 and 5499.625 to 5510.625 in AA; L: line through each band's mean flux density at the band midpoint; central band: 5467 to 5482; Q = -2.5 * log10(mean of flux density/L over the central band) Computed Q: 0.03 mag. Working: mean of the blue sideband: 6.46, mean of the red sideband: 7.22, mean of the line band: 6.55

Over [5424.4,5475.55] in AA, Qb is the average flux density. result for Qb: 6.46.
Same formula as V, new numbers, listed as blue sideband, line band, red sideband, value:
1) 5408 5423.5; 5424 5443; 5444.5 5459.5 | -0.9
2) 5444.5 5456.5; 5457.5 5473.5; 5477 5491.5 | -0.1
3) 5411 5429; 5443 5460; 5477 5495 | 0.3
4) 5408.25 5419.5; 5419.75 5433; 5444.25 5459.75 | -0.9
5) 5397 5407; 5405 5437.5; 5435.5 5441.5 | -0.7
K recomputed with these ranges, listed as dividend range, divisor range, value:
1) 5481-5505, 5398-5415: 1.25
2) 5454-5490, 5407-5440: 1.05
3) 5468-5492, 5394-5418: 1.14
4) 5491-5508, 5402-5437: 1.14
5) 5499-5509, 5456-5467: 1.11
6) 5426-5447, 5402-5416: 1.16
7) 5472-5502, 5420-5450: 1.05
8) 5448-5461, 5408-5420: 1.12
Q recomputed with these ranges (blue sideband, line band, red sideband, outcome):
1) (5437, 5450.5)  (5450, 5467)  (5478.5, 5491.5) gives -0.01 mag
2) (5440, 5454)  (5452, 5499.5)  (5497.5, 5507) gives 0.03 mag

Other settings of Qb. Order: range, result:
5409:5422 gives 5.96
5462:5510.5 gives 6.73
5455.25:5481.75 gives 6.54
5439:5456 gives 6.24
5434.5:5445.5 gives 6.28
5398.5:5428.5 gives 5.87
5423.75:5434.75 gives 6.57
